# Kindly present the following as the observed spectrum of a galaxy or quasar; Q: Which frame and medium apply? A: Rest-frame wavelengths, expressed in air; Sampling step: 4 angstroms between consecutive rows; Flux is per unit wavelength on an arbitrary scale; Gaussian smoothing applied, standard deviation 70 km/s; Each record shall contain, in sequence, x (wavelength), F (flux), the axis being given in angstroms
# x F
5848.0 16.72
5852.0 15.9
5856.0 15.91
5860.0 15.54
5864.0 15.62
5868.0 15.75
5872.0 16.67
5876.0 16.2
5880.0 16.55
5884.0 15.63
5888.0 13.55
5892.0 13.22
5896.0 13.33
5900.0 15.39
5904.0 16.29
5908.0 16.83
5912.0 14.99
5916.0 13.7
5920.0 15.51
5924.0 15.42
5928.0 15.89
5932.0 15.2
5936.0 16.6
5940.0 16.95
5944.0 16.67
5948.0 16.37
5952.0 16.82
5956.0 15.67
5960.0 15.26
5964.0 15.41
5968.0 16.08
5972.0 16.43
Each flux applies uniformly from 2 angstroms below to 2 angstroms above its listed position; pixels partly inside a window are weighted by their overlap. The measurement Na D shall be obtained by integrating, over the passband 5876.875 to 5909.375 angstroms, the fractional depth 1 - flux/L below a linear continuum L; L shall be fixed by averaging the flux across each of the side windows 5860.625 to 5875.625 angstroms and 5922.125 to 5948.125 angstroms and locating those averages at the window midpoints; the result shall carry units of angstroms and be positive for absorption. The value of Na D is 1.9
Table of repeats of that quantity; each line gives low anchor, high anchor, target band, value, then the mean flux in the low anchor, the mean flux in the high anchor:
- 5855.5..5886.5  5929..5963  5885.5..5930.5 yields 3.1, 15.9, 16.2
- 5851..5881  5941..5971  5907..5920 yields 0.8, 16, 16.1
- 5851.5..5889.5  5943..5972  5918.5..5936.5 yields 0.3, 15.8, 16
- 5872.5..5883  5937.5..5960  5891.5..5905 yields 1.5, 16.3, 16.4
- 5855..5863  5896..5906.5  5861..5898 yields 0.9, 15.7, 15.4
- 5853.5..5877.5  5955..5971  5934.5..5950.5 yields -1.0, 15.9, 15.7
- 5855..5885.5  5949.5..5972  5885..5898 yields 2.0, 16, 15.9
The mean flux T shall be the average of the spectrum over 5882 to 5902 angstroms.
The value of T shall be 14.2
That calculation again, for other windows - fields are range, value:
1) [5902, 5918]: 15.5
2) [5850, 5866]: 15.7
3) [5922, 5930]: 15.7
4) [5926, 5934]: 15.5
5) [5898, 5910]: 16.2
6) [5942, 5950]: 16.5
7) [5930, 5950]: 16.4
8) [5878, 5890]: 15.2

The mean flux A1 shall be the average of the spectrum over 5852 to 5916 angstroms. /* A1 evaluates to 15.4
